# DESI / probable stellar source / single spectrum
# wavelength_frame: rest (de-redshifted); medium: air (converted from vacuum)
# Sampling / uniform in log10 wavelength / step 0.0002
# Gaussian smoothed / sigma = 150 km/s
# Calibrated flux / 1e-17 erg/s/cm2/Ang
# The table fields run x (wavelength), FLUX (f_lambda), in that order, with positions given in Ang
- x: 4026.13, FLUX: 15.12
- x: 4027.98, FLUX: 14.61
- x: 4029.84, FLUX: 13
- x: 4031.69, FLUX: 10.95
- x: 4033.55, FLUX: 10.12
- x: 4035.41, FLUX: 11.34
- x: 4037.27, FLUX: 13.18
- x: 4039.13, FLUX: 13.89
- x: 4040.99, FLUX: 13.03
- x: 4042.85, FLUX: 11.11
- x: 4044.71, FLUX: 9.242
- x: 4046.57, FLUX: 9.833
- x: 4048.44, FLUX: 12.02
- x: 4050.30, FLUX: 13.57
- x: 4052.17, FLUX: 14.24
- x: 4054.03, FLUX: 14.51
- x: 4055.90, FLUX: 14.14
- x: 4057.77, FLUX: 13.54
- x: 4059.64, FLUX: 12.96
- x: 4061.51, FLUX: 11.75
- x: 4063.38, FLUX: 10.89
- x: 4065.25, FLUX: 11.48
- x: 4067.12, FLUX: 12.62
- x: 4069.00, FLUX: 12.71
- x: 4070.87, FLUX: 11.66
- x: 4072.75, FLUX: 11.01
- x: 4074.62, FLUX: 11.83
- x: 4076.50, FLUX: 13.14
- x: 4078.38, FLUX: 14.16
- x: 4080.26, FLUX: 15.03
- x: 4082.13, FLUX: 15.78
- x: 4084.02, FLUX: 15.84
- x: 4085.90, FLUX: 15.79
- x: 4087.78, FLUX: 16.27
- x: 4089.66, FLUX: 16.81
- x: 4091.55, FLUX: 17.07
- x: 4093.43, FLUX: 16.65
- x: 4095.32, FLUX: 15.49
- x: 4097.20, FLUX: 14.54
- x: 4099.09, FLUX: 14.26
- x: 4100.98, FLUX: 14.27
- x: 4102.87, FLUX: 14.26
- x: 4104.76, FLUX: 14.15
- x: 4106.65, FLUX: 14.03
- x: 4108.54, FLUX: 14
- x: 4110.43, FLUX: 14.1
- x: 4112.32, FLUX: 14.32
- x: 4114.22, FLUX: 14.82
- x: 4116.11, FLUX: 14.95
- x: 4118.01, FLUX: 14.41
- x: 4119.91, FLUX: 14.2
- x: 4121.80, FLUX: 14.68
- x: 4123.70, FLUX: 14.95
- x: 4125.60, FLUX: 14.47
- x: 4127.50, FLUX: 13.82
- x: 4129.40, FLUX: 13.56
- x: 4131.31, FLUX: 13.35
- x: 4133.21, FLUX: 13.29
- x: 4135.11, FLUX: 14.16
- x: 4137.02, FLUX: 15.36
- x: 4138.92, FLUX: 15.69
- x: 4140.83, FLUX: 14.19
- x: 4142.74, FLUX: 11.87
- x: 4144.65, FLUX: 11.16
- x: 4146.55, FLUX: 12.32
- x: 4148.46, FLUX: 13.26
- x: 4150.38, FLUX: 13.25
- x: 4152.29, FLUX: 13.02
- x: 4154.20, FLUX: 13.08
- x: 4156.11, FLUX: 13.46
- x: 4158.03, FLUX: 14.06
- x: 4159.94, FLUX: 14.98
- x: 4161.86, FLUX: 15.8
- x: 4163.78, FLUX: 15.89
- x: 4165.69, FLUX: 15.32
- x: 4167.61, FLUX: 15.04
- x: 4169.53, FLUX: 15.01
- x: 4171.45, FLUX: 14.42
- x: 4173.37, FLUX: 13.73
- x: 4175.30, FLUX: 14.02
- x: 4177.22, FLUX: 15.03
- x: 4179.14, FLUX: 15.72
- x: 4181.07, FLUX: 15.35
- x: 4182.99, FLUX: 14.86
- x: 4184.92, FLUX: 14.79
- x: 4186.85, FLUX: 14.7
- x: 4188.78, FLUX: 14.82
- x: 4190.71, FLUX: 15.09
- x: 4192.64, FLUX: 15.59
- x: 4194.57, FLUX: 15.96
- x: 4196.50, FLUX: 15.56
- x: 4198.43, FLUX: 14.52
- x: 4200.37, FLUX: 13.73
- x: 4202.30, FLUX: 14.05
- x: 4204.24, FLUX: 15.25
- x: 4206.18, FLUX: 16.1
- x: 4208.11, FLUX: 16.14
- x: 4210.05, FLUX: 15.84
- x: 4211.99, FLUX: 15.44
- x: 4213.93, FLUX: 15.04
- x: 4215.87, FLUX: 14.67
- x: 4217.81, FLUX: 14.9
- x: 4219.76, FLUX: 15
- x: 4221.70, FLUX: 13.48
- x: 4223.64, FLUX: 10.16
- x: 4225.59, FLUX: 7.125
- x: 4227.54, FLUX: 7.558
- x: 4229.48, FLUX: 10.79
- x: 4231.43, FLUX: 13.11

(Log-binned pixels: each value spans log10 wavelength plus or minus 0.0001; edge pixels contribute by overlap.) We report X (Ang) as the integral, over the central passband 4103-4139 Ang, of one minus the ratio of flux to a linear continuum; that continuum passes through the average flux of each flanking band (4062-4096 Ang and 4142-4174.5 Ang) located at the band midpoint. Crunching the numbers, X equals -0.8 Ang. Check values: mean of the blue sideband 14.1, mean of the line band 14.3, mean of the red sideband 13.9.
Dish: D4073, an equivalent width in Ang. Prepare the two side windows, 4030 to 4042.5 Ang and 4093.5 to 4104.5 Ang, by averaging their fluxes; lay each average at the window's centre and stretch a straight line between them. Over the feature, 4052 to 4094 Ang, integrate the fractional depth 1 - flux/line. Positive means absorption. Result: -0.7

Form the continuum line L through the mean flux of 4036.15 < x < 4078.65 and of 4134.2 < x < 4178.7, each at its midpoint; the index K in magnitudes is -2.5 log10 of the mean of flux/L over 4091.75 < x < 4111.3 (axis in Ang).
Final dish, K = -0.12 mag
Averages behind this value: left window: 12.4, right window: 14.1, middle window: 14.7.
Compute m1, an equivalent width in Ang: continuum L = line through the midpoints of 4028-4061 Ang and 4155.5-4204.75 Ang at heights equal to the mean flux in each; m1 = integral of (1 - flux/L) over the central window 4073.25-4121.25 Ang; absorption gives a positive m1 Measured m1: -5.0 Ang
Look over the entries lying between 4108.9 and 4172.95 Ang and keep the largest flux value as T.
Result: 15.89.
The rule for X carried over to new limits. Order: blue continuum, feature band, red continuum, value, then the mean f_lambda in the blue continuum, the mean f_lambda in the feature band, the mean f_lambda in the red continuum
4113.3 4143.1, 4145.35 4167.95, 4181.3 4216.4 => 0.9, 14.3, 14.1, 15.1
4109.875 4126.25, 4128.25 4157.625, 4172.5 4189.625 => 2.5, 14.6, 13.4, 14.8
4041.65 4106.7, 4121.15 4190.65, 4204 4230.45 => -4.1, 13.6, 14.2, 13.3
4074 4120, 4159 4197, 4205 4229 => -3.3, 14.8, 15.1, 13.4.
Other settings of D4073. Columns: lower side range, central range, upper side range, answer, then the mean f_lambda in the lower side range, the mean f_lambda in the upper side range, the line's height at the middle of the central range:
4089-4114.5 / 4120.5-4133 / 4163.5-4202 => 0.68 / 14.9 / 14.9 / 14.9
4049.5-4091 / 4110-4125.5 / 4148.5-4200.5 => -0.48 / 13.7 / 14.7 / 14.1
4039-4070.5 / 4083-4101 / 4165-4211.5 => -3.63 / 12.4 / 15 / 13.1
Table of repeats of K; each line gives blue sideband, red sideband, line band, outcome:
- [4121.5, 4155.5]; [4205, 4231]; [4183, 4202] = -0.12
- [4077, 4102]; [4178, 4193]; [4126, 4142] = 0.08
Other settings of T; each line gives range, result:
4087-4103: 17.07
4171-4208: 16.1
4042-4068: 14.51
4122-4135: 14.95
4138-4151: 15.69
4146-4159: 14.06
